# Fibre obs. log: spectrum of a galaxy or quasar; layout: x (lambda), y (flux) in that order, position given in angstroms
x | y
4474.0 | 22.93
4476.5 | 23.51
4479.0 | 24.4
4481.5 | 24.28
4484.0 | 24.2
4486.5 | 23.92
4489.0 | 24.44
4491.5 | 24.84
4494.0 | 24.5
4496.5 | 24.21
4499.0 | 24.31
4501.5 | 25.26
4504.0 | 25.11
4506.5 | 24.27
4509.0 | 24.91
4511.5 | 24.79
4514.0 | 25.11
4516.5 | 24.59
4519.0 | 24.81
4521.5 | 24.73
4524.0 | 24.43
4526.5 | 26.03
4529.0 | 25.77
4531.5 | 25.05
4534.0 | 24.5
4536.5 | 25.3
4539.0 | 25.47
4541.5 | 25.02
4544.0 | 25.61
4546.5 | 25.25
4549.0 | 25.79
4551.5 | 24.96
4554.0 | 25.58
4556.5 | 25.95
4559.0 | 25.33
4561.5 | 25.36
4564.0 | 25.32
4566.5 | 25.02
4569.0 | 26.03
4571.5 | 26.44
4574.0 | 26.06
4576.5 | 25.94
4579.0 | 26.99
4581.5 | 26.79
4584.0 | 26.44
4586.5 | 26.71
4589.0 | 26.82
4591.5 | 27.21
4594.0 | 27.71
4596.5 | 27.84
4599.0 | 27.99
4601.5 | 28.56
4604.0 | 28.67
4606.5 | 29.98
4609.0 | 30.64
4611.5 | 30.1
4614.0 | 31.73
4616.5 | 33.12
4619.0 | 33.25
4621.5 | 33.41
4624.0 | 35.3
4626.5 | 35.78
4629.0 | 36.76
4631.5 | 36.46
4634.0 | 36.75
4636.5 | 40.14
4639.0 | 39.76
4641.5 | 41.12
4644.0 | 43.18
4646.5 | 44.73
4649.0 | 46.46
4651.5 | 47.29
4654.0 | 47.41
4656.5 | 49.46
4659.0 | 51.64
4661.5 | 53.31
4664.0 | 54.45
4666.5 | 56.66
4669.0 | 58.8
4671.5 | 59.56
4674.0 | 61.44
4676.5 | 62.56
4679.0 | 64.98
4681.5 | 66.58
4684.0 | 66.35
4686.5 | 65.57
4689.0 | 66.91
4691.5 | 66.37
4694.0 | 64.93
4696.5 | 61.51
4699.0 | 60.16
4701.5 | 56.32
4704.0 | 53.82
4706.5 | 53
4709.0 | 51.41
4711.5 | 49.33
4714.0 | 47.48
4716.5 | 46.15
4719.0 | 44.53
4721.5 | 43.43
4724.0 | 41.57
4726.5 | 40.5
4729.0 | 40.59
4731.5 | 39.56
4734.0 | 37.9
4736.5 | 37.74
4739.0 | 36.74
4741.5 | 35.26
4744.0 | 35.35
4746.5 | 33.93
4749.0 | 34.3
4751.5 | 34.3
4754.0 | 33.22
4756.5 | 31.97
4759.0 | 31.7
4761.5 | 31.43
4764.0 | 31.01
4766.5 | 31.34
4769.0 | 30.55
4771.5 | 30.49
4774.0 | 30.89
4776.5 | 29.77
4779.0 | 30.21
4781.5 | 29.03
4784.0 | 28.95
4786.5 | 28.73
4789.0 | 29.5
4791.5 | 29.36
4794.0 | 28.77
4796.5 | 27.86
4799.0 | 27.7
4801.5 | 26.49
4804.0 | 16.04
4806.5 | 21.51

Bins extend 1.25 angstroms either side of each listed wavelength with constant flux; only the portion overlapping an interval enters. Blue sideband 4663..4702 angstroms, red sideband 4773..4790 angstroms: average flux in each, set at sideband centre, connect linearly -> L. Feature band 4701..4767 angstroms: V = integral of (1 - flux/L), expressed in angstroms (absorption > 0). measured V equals 7.9 angstroms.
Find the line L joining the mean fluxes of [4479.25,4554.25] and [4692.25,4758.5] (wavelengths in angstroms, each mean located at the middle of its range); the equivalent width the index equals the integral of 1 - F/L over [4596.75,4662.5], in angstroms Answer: -4.6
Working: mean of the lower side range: 24.9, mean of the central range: 38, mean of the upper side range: 44.1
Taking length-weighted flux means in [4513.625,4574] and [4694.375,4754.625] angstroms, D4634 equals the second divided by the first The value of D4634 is 1.74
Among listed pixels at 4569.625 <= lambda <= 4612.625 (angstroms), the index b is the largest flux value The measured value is 30.64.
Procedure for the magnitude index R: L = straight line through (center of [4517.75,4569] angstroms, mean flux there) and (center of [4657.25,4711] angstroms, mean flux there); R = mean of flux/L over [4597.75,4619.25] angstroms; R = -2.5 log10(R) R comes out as 0.33 mag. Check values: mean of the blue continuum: 25.3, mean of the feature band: 30.3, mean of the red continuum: 59.6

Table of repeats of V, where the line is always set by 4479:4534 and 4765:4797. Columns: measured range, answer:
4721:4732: -4.7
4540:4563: 0.1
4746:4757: -1.7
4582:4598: -0.5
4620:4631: -3.5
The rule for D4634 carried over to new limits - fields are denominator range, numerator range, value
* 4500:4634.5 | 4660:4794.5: 1.62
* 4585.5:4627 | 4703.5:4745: 1.43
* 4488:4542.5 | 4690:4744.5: 1.92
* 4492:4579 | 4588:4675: 1.58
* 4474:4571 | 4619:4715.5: 2.07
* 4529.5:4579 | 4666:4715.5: 2.34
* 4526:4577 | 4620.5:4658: 1.61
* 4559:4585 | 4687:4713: 2.25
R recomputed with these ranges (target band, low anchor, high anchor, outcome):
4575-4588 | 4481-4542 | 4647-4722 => 0.371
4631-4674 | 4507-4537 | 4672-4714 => 0.089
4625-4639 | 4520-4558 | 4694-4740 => -0.016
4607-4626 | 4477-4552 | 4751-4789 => -0.193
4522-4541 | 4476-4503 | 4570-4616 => 0.028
